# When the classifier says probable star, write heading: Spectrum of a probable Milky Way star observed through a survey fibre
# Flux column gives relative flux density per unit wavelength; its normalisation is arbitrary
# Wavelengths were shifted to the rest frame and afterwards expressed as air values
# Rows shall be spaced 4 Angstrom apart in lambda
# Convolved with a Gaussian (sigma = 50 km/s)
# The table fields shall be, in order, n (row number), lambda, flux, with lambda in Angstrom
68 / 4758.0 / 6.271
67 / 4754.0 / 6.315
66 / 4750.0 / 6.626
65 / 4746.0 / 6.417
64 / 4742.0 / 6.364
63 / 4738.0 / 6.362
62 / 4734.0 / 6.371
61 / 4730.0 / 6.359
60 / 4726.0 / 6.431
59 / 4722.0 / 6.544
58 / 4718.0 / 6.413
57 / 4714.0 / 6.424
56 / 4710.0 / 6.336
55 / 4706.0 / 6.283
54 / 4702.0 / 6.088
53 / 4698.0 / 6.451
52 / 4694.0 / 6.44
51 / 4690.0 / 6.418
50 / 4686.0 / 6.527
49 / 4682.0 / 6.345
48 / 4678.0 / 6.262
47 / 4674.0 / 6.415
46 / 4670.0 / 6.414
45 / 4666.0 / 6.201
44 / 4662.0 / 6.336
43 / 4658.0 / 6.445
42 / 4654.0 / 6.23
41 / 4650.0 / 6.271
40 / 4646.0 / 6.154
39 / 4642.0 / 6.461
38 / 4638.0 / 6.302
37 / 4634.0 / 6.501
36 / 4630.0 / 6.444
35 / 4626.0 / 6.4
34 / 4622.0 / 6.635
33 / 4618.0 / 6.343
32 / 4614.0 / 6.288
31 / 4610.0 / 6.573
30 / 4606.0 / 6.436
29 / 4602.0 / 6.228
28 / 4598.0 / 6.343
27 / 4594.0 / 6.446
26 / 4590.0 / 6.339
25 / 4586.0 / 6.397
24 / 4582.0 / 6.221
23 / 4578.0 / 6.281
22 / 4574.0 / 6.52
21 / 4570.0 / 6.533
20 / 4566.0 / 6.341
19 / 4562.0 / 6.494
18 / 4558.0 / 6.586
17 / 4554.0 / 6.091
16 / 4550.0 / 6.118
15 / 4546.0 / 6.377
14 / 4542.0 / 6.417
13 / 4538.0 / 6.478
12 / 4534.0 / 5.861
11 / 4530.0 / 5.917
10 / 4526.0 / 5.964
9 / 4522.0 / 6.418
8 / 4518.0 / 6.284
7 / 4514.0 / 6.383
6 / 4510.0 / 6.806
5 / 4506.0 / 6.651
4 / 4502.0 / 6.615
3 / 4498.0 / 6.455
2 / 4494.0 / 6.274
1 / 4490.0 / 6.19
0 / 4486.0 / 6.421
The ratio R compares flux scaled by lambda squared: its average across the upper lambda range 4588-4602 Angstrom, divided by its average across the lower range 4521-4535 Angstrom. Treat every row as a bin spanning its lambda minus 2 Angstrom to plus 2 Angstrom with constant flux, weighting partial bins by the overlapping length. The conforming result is 1.09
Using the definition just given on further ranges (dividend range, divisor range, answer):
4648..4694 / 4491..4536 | 1.08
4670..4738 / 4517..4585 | 1.08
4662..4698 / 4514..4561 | 1.09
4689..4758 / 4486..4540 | 1.10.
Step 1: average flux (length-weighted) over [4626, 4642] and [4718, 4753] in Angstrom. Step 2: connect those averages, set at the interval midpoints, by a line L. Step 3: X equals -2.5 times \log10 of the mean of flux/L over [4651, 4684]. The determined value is 0.02 mag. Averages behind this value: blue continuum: 6.42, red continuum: 6.43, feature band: 6.33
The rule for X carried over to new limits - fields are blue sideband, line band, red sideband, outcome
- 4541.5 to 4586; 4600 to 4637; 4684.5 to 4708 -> -0.01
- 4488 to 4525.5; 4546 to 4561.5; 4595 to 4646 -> 0.02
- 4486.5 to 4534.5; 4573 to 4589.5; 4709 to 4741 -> 0.00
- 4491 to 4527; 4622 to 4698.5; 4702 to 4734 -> 0.00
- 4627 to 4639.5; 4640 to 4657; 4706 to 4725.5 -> 0.02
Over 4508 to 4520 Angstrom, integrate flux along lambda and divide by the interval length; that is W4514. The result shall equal 6.49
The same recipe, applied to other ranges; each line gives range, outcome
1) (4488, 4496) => 6.23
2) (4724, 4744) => 6.38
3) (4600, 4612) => 6.41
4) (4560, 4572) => 6.46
